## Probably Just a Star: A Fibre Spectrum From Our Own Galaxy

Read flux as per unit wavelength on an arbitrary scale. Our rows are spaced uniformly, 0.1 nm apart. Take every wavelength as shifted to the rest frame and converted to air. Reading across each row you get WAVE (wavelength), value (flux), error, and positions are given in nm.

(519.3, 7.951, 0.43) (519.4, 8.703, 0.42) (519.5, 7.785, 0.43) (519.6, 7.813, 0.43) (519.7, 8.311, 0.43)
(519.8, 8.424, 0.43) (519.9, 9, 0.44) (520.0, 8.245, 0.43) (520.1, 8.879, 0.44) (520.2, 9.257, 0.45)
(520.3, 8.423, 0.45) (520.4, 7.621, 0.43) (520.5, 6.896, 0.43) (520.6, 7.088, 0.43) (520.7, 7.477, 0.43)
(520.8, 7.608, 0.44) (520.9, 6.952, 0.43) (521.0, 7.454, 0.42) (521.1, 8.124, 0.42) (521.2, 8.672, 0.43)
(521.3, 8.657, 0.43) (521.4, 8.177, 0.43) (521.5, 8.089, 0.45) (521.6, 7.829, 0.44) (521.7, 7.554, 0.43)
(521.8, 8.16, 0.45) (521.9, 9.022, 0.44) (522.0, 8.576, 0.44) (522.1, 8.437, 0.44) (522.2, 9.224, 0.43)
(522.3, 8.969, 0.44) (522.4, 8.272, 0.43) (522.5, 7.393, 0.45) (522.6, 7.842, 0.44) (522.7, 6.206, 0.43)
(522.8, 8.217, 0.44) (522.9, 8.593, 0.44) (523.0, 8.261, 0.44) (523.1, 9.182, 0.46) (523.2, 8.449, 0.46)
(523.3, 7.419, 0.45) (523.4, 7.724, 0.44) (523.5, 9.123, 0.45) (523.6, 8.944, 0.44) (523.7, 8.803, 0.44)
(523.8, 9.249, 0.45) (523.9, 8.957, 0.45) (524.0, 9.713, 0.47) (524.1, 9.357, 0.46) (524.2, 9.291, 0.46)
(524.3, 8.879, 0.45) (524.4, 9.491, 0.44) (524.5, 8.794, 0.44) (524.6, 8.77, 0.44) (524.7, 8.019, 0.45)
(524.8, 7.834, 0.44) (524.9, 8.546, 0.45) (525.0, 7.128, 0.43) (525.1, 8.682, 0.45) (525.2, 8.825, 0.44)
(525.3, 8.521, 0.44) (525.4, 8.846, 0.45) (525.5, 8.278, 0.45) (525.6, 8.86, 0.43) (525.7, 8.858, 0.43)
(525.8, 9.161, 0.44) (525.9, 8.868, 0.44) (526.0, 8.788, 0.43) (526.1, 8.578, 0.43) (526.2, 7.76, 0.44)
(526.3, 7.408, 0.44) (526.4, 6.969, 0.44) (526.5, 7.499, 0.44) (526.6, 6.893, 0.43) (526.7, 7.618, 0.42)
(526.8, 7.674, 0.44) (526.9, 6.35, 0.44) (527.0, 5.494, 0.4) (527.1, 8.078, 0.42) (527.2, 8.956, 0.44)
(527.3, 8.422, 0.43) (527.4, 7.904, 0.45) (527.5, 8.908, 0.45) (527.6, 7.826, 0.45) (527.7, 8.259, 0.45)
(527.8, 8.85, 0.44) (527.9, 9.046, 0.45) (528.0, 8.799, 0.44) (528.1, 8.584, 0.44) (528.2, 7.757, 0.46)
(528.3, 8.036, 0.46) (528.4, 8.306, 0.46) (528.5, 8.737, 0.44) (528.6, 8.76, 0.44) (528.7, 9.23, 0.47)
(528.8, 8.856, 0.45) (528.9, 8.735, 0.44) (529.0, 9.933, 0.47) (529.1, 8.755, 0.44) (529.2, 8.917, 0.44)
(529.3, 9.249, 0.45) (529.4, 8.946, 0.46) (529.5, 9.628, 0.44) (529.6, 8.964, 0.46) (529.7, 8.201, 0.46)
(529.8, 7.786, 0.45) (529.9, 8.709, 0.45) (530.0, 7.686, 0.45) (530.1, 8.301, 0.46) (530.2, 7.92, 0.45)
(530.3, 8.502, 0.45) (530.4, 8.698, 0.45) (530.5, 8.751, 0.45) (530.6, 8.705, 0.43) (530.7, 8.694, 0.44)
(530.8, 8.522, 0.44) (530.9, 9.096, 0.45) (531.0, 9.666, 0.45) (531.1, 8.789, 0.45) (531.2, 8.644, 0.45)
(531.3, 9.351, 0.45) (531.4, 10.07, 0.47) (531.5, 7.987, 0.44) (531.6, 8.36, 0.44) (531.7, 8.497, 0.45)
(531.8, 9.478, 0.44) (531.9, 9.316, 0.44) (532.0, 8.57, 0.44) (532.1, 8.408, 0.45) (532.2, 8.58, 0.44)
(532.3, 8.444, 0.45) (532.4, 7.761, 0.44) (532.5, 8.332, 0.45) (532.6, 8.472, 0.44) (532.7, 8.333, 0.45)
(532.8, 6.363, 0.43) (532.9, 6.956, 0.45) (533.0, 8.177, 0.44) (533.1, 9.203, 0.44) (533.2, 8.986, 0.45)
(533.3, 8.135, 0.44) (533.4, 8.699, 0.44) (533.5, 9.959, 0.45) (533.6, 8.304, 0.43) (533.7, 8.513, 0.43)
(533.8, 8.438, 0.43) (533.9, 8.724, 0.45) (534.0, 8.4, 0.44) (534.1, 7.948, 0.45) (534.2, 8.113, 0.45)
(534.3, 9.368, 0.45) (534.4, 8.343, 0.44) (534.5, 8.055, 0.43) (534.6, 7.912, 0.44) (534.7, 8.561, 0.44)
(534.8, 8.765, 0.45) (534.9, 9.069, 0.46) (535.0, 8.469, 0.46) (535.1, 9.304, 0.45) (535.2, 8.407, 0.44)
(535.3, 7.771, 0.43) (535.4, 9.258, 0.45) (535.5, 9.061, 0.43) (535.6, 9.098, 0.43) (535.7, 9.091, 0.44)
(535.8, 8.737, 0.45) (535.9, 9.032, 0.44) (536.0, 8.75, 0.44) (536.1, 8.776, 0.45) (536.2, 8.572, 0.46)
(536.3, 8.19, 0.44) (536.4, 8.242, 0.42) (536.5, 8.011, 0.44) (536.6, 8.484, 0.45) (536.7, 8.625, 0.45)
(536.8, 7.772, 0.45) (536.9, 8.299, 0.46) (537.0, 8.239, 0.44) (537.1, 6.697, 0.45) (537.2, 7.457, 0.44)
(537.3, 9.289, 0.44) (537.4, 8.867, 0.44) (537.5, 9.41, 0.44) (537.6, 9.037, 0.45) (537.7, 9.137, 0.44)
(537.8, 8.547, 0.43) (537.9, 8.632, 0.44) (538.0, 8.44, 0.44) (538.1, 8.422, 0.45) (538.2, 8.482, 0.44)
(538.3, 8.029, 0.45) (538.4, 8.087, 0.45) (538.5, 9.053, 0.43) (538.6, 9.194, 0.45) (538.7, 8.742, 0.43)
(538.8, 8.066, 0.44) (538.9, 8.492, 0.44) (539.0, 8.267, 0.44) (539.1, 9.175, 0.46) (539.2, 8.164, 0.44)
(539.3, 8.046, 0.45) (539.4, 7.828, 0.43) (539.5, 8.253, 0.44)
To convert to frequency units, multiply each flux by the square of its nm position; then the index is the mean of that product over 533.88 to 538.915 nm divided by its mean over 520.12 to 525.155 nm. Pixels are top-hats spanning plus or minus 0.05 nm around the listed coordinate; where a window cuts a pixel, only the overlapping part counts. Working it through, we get 1.1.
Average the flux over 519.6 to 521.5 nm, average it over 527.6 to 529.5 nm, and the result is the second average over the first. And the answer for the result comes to 1.09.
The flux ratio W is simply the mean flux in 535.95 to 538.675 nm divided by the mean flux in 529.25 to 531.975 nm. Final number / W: 0.97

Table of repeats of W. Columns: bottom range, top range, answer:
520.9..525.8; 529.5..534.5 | 1.01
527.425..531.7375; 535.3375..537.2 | 0.97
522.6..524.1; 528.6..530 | 1.04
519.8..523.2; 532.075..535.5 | 1.04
